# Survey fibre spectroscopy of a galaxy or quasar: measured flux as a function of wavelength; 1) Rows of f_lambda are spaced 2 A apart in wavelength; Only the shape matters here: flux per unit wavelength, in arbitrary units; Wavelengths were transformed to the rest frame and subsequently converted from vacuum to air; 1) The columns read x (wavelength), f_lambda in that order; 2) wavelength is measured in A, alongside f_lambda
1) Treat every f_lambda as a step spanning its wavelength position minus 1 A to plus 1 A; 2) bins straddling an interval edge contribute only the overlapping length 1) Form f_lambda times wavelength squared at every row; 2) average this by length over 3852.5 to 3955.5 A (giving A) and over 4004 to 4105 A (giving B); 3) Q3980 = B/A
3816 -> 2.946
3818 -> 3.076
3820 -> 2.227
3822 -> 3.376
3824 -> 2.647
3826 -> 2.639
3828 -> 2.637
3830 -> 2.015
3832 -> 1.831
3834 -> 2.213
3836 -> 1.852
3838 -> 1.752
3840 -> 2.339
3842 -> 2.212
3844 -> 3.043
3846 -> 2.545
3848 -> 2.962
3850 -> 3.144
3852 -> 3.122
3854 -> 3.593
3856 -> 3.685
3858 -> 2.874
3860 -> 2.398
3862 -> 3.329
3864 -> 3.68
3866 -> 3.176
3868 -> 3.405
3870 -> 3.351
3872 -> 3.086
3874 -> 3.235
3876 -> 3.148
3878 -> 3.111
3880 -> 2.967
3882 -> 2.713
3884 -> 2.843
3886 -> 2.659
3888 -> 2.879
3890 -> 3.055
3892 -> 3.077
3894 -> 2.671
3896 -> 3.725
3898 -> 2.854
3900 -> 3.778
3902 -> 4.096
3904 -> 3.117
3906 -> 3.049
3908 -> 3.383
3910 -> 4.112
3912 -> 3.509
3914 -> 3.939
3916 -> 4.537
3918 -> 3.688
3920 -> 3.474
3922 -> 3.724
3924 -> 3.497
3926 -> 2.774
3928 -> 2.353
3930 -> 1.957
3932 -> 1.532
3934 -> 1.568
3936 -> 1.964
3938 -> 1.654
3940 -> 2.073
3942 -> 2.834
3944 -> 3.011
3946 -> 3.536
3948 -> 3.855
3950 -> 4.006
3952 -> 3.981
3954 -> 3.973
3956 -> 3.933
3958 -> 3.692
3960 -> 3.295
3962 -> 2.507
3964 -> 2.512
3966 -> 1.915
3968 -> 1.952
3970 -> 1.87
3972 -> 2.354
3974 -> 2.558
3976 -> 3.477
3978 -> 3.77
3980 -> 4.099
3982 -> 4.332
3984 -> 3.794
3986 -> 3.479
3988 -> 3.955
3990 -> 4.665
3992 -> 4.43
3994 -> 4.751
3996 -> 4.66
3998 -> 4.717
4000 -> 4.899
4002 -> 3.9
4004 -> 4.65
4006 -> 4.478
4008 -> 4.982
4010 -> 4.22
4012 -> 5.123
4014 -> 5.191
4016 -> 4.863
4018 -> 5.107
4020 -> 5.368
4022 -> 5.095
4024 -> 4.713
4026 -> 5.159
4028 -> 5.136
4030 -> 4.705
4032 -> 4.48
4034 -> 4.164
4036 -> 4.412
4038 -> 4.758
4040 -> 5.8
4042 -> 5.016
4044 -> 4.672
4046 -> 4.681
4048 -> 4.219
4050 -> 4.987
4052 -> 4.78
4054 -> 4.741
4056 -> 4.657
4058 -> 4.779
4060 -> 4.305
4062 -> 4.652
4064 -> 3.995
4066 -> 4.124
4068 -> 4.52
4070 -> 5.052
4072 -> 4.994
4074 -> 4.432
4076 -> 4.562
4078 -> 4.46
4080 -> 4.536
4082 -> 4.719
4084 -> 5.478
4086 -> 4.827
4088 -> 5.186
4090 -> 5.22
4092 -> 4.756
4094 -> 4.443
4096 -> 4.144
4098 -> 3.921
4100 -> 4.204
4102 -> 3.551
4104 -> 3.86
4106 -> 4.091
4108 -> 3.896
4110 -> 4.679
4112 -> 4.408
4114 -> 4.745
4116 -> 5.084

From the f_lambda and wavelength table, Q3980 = 1.60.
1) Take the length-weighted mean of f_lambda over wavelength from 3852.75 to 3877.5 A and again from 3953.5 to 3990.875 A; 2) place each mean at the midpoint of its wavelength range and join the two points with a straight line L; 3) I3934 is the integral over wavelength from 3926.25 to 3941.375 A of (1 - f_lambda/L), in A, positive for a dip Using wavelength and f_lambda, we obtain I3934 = 6.1 A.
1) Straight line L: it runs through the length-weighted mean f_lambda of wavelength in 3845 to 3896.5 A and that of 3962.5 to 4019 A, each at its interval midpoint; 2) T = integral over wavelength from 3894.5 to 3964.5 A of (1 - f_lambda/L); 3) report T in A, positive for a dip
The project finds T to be 6.1 A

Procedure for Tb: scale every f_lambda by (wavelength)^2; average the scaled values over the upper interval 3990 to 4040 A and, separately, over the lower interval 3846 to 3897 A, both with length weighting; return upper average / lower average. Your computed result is 1.7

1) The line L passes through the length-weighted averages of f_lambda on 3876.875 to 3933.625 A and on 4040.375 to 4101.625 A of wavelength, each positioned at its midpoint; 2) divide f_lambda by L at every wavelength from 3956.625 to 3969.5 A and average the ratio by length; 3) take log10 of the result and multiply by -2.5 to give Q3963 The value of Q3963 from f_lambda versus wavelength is 0.352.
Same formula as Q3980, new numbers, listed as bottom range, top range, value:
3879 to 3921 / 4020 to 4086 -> 1.53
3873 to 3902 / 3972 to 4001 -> 1.38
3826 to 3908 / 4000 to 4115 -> 1.74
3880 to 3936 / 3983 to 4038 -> 1.57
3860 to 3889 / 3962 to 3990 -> 1.06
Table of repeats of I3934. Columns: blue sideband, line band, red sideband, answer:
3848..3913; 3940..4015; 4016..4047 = 9.8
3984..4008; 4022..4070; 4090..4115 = -3.8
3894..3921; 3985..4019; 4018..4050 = -0.5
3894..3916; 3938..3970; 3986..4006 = 7.8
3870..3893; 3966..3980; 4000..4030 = 5.1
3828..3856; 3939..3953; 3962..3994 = -0.9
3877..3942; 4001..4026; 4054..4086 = -4.7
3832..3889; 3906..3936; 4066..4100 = 2.2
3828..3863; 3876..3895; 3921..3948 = -2.2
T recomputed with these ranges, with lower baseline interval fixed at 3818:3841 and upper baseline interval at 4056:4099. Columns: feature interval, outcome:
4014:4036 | -3.9 A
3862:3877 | -3.2 A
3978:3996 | -1.9 A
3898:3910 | -1.8 A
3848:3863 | -3.2 A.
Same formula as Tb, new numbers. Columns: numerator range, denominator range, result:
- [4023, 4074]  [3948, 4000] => 1.36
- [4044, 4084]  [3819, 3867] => 1.89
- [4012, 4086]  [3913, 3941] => 1.83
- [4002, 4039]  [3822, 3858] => 1.99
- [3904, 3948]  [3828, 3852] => 1.30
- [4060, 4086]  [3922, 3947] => 2.02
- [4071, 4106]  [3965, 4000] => 1.32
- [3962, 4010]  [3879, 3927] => 1.17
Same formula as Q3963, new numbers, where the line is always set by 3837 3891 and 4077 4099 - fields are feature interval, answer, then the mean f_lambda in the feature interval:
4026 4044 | -0.13 mag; 4.82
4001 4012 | -0.11 mag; 4.51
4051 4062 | -0.05 mag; 4.65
